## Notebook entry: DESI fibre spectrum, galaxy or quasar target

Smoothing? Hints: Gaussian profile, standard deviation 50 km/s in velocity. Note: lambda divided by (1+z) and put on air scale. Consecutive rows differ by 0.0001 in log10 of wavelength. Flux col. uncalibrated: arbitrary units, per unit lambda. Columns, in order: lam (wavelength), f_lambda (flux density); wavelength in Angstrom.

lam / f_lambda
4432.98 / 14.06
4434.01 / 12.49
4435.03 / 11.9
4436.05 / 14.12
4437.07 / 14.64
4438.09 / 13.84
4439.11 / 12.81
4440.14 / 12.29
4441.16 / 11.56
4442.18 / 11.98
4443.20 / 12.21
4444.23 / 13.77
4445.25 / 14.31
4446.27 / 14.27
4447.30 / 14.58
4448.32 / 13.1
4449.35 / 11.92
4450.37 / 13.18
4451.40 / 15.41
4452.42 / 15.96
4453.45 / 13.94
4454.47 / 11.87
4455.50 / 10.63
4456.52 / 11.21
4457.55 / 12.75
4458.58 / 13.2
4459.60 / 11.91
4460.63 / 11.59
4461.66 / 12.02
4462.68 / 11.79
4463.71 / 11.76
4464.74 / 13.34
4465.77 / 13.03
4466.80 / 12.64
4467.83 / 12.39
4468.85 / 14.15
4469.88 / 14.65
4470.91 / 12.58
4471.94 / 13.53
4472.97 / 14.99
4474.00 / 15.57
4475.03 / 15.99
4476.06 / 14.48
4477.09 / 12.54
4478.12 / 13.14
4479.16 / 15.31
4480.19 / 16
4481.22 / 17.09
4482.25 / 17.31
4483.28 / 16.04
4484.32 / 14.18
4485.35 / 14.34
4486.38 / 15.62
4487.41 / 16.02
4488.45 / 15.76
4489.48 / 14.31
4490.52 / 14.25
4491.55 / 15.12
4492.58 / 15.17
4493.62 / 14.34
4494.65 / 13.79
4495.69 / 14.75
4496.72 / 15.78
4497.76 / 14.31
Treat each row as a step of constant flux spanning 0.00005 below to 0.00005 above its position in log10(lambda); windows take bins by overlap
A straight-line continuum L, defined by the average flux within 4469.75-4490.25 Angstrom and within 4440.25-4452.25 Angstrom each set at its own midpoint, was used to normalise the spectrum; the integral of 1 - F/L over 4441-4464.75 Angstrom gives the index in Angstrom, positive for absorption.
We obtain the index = 1.38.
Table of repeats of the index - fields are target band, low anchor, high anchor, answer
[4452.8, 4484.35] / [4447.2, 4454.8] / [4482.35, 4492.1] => 1.88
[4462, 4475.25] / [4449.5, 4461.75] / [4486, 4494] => 0.18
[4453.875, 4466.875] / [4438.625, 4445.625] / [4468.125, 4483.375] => 1.61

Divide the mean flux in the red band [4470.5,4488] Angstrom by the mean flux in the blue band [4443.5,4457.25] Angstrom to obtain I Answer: 1.1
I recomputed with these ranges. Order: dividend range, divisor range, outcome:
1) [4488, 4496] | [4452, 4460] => 1.16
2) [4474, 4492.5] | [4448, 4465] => 1.20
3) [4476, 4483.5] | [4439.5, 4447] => 1.18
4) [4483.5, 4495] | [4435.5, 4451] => 1.12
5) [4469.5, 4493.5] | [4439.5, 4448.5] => 1.14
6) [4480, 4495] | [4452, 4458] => 1.21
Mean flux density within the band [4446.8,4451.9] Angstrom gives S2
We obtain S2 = 13.6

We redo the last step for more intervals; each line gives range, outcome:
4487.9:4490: 15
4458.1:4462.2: 12.2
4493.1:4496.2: 14.3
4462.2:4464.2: 11.8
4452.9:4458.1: 12.1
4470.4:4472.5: 13.1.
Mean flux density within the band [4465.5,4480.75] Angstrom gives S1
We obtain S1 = 14.1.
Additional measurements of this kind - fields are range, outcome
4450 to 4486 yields 13.7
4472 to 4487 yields 15.1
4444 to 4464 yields 13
